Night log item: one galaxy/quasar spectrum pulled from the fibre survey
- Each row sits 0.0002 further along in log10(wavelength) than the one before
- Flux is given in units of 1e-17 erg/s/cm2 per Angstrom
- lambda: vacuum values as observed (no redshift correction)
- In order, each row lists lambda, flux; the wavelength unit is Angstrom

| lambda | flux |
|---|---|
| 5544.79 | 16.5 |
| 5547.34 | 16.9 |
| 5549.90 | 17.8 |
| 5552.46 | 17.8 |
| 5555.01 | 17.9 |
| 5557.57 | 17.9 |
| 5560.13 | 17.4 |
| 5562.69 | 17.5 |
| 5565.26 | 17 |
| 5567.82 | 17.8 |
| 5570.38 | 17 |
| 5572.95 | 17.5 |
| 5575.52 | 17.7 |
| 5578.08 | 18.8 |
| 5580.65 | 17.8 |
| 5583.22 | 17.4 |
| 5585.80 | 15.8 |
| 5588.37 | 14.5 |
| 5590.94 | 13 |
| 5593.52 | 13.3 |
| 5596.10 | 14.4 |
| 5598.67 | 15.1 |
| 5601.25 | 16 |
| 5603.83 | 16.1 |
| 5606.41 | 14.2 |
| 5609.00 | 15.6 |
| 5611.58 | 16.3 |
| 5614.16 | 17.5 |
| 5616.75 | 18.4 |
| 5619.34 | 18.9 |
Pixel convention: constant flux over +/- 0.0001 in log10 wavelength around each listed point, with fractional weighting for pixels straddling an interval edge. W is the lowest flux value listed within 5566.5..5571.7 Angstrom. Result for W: 17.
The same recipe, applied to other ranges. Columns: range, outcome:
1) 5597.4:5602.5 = 15.1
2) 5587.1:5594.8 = 13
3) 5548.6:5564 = 17.4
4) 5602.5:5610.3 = 14.2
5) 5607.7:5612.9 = 15.6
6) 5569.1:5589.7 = 14.5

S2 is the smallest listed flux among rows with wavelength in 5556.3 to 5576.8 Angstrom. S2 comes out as 17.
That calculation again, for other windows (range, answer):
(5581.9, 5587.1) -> 15.8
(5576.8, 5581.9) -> 17.8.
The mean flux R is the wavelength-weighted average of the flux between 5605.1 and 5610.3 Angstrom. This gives 14.9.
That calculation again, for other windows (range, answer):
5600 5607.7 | 15.4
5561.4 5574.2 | 17.4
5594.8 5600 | 14.8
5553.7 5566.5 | 17.5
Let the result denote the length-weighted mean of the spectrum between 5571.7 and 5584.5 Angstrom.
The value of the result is 17.8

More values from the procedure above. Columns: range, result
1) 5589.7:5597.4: 13.6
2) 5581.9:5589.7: 15.9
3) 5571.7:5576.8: 17.6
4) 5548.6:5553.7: 17.8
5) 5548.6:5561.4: 17.8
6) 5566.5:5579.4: 17.8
